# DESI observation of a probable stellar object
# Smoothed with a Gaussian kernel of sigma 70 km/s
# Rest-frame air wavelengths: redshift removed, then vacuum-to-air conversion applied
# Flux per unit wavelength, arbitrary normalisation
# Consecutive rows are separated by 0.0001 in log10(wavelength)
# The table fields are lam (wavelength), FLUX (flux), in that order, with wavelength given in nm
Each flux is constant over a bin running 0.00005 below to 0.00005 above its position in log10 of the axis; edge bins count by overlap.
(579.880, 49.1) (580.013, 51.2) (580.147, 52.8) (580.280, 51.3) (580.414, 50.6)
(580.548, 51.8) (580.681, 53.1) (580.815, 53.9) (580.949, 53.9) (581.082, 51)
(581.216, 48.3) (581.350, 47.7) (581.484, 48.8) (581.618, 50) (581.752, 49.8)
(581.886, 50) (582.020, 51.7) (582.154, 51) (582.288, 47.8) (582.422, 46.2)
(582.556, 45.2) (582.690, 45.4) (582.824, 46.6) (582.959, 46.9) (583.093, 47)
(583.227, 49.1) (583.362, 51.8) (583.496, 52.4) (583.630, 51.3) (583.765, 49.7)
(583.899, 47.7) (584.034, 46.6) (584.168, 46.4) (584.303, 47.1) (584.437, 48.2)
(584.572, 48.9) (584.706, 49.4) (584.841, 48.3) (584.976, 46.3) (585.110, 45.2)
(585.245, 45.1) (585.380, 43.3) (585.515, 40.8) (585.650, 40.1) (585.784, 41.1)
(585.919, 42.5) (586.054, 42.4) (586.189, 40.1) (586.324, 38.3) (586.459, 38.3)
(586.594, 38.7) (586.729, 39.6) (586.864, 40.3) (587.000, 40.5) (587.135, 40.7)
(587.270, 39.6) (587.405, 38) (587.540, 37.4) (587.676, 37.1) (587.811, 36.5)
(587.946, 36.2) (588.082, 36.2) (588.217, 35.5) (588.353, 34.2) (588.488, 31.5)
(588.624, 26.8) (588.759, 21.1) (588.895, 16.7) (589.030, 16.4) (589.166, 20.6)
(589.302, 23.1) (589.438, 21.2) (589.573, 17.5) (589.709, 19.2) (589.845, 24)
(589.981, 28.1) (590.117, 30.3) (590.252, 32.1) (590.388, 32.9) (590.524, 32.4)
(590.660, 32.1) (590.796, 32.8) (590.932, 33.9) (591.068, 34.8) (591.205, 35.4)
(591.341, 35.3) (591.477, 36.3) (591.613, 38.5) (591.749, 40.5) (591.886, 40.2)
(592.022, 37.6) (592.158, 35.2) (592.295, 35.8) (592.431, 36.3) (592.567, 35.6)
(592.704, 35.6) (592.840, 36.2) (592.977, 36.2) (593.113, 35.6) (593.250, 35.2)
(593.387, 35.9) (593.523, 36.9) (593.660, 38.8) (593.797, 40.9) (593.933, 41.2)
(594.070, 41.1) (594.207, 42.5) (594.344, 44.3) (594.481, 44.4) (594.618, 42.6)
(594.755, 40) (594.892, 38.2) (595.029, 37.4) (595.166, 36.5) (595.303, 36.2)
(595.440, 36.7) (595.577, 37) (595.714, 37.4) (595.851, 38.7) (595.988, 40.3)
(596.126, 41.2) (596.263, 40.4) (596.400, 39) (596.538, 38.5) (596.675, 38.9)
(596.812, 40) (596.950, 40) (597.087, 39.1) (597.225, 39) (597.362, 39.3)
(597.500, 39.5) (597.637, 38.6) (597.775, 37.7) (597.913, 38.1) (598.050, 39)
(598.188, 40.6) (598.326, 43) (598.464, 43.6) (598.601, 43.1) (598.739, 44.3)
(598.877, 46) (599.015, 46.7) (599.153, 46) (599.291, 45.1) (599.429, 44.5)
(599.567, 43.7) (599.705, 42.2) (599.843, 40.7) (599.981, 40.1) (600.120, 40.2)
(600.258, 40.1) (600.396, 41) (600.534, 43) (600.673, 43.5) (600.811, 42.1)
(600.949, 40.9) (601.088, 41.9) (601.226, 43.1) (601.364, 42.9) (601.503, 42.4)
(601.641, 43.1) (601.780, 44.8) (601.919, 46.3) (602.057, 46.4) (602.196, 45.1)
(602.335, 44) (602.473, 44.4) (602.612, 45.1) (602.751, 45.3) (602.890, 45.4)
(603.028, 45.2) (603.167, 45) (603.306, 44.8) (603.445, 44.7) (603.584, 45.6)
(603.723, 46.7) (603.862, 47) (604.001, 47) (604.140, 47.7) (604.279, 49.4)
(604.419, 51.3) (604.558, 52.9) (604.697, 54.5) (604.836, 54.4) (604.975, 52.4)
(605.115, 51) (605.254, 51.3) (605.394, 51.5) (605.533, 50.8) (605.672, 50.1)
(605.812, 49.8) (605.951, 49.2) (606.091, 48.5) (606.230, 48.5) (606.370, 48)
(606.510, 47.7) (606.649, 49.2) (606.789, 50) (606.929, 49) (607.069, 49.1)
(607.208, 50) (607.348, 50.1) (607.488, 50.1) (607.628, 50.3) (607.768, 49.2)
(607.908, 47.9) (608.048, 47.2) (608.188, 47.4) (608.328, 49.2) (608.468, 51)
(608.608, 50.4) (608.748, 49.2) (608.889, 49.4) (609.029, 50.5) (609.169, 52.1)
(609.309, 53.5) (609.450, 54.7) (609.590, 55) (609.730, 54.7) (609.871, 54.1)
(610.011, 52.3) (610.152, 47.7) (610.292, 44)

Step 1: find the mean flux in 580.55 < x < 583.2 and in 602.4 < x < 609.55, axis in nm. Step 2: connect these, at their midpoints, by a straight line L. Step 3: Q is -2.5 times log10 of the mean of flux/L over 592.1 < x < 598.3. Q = 0.26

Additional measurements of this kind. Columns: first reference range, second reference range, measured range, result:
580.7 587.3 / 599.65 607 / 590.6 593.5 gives 0.27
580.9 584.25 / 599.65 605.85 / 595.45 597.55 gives 0.19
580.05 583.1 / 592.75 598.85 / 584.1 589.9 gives 0.26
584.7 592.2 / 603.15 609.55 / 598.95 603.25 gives 0.04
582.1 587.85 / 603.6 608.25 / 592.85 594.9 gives 0.18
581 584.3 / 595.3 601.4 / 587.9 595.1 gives 0.30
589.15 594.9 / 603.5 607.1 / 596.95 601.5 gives 0.03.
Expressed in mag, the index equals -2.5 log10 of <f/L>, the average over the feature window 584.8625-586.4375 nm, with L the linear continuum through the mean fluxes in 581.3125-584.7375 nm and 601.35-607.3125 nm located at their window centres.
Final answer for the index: 0.147 mag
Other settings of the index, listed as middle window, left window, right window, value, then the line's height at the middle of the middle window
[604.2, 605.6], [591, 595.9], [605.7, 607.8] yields -0.092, 47.7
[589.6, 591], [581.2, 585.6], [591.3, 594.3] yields 0.342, 40.4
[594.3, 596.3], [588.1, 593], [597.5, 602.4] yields -0.073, 36.8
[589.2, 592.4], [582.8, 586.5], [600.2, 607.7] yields 0.411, 46.2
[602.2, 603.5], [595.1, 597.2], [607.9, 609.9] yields 0.008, 45.2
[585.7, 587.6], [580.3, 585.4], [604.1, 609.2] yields 0.225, 49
